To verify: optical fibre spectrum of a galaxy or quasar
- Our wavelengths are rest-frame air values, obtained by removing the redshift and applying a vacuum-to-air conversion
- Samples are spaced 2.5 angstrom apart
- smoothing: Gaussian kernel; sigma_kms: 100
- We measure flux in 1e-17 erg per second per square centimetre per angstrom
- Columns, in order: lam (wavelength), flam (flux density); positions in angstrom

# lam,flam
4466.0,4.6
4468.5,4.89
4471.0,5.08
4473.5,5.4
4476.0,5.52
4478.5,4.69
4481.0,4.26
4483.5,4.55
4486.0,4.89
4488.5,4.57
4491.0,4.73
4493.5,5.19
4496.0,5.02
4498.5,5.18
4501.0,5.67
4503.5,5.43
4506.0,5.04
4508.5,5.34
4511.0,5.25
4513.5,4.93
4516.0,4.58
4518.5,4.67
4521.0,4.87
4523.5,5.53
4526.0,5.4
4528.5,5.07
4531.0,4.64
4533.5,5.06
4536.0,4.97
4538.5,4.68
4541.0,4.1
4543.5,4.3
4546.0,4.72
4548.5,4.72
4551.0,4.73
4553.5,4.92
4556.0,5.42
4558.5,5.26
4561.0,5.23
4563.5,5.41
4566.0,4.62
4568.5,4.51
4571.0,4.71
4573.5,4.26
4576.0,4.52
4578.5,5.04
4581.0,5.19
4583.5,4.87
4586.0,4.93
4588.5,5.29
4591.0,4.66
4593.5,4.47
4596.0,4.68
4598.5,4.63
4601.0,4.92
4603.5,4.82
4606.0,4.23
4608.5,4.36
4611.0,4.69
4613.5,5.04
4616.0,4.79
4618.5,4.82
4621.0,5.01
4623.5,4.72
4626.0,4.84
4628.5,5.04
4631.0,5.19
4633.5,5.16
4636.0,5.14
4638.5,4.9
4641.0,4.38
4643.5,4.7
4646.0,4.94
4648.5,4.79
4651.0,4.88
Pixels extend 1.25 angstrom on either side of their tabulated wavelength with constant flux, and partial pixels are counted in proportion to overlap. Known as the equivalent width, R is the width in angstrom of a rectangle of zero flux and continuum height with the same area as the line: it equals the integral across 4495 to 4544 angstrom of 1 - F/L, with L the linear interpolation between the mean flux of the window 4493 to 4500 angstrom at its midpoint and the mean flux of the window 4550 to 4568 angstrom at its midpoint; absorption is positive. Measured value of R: 1.1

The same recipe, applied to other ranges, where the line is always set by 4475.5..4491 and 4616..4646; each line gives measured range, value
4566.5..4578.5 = 0.6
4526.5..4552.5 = 0.3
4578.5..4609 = 0.5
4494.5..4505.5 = -1.3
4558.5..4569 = -0.4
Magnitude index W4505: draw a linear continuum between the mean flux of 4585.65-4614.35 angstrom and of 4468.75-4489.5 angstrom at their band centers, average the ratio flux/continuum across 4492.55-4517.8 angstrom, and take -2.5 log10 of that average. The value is -0.07 mag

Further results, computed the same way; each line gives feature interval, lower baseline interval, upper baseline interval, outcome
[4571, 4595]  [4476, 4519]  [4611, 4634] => 0.03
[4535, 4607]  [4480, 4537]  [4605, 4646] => 0.03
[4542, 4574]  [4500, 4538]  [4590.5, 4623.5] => 0.02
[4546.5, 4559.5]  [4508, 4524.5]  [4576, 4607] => -0.02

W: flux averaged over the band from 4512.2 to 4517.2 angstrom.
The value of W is 4.76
